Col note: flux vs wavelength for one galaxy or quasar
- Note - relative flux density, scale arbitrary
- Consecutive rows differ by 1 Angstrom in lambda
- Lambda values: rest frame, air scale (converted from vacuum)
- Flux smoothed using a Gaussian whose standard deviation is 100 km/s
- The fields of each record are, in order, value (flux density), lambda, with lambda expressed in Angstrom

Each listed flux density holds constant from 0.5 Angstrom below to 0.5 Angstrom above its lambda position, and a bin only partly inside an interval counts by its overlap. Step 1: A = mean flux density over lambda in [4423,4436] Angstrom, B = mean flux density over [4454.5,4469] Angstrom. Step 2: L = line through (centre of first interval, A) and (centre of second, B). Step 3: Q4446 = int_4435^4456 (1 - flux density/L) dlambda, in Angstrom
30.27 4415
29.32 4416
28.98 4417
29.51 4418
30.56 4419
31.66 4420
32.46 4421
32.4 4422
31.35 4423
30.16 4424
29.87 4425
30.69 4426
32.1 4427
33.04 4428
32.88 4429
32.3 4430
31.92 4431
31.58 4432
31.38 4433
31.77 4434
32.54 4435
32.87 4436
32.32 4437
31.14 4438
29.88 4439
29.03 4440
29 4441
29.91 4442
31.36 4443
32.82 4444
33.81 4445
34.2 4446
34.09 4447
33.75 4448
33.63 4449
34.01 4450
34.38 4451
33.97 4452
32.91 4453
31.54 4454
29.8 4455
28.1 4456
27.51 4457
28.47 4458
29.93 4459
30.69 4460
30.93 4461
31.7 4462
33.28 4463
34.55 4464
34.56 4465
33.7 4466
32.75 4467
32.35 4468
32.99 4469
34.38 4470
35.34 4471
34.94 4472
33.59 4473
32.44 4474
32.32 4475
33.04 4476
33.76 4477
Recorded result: -0.4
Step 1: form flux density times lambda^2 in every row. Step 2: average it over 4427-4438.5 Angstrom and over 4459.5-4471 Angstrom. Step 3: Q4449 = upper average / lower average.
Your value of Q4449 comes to 1.04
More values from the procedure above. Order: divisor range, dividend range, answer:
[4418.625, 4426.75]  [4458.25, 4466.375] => 1.05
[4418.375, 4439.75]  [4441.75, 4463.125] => 1.02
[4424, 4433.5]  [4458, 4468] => 1.03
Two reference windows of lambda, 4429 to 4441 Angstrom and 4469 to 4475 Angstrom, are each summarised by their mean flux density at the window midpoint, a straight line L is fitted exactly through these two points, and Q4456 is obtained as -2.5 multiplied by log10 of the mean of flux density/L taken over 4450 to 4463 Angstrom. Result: 0.06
